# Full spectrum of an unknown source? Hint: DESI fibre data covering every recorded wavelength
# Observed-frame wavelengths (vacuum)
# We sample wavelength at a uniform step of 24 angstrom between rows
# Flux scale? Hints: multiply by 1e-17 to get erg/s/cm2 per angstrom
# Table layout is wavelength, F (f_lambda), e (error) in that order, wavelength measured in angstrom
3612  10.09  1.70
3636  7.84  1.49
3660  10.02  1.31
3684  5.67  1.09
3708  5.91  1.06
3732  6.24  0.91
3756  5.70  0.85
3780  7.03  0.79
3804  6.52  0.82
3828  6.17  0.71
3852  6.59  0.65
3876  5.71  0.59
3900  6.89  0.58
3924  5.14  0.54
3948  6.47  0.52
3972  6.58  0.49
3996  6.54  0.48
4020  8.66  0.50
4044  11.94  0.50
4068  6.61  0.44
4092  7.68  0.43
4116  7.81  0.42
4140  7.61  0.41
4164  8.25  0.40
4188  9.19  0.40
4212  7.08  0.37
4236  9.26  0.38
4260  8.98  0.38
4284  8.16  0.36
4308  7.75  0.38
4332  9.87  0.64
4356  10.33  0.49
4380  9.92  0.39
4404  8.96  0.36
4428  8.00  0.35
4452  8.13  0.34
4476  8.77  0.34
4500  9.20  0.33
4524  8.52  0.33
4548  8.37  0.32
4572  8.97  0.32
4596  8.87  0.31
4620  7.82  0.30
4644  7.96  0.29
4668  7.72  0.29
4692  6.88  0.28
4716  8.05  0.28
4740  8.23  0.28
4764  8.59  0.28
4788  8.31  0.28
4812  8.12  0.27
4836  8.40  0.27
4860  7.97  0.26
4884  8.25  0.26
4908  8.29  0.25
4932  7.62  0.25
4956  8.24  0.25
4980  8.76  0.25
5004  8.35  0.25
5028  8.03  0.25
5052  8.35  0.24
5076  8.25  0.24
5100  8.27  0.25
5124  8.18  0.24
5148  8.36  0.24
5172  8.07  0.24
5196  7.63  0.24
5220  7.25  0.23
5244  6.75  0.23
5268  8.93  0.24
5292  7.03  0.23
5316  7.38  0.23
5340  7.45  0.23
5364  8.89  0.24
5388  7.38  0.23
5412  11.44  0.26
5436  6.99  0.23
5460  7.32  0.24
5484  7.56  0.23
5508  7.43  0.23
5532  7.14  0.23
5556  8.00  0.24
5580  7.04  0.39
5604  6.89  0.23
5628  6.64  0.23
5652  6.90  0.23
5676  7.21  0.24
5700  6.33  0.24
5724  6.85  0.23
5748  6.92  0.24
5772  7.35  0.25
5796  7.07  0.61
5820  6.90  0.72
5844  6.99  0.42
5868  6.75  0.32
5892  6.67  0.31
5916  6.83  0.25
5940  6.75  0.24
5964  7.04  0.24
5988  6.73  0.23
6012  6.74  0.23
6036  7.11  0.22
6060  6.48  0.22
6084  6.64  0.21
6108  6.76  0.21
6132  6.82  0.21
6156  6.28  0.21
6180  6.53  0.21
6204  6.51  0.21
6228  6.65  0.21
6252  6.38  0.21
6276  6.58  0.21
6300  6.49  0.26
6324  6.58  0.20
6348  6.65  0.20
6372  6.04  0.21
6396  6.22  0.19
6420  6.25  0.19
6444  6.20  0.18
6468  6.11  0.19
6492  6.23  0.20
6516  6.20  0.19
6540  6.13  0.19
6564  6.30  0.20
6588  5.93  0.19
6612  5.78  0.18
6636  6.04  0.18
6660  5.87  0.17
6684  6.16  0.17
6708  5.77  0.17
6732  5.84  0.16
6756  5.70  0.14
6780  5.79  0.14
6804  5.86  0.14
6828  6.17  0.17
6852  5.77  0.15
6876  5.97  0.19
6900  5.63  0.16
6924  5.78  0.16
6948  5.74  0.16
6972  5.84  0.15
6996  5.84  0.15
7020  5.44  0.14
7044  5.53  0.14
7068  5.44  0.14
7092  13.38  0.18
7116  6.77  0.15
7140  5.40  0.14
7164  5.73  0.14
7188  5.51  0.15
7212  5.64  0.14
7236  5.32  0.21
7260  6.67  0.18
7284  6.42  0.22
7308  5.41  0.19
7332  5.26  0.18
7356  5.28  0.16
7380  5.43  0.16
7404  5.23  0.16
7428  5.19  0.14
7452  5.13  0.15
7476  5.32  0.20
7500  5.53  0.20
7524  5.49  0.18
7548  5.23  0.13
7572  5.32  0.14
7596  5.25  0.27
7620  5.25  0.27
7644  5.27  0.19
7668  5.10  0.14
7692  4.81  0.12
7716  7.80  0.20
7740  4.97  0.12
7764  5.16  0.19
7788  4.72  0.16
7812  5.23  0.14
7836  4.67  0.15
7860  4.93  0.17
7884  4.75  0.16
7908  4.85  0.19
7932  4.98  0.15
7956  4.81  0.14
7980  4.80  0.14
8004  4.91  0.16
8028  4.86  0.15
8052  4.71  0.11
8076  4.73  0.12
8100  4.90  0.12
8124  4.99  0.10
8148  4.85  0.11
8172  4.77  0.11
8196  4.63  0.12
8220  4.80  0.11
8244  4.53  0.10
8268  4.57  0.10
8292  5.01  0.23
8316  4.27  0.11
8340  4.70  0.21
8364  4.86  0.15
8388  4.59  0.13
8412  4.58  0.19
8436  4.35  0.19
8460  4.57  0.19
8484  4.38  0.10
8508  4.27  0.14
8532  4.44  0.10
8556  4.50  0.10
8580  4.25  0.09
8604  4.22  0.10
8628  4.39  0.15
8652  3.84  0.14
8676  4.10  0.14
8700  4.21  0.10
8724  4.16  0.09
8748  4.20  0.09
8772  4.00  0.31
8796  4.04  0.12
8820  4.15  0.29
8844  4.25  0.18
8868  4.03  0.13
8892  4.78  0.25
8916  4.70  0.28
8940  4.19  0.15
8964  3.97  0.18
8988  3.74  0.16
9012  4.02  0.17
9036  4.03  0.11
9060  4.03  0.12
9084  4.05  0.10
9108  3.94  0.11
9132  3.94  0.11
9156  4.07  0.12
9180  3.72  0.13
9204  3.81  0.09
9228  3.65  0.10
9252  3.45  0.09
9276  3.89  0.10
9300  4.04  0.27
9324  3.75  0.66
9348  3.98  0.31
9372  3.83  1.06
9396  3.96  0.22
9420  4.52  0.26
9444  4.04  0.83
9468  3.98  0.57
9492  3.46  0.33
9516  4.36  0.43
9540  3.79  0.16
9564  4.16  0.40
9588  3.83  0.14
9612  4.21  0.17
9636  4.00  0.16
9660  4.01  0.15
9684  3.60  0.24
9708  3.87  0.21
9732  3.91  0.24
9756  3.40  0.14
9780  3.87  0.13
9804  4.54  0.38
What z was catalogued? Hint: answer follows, 0.08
